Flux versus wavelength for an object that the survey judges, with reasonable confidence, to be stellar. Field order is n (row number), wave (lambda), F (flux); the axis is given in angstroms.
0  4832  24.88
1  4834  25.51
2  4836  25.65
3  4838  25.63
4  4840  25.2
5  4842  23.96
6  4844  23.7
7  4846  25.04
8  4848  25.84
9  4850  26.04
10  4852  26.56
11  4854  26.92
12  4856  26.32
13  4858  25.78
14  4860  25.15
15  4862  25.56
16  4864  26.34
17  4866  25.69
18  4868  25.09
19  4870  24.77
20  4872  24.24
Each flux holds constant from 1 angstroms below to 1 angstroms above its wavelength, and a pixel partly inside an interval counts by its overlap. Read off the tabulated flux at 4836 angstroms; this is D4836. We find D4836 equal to 25.65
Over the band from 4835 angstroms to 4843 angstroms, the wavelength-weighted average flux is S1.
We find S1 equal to 25.1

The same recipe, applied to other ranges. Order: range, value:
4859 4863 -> 25.4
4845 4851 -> 25.6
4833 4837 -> 25.6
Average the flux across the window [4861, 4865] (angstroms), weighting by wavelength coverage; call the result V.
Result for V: 25.9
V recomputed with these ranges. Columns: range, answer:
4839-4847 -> 24.5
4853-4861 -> 26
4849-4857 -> 26.5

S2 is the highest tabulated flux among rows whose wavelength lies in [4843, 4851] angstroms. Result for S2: 26.04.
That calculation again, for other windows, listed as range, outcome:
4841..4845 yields 23.96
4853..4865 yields 26.92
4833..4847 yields 25.65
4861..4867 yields 26.34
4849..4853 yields 26.56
